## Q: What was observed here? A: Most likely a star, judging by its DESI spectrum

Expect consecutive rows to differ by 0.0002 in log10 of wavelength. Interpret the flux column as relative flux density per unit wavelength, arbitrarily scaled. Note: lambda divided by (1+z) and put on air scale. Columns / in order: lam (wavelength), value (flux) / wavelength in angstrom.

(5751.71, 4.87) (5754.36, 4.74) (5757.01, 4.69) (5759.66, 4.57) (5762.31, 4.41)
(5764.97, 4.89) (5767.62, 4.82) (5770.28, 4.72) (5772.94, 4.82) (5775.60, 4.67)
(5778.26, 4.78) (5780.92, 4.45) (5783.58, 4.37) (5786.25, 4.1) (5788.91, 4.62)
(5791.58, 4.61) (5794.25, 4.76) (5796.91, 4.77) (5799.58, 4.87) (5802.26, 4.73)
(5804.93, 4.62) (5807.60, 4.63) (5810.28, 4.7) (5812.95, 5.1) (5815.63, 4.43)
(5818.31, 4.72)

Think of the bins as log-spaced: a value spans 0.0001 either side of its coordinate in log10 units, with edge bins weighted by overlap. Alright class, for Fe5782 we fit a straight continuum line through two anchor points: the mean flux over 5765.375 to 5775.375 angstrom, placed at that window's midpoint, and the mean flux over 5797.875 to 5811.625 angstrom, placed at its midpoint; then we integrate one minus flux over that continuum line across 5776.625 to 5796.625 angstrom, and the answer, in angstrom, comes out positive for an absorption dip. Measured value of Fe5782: 0.9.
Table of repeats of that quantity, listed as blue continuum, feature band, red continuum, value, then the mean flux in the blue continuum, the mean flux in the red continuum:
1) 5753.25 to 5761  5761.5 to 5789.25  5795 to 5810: 0.5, 4.67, 4.72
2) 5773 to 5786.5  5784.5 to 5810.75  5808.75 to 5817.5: 0.1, 4.54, 4.74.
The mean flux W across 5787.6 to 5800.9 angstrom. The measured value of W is 4.73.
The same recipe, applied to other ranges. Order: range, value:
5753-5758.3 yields 4.72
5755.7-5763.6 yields 4.56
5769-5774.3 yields 4.77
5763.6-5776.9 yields 4.78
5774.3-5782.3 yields 4.63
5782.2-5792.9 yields 4.42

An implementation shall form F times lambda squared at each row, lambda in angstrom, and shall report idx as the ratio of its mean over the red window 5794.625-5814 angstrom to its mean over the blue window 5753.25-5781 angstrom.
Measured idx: 1.03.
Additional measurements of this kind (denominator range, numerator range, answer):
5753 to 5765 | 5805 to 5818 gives 1.03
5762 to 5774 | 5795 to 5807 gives 1.01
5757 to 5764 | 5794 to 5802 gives 1.07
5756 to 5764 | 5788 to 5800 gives 1.05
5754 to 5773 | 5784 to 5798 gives 0.98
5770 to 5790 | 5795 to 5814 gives 1.06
